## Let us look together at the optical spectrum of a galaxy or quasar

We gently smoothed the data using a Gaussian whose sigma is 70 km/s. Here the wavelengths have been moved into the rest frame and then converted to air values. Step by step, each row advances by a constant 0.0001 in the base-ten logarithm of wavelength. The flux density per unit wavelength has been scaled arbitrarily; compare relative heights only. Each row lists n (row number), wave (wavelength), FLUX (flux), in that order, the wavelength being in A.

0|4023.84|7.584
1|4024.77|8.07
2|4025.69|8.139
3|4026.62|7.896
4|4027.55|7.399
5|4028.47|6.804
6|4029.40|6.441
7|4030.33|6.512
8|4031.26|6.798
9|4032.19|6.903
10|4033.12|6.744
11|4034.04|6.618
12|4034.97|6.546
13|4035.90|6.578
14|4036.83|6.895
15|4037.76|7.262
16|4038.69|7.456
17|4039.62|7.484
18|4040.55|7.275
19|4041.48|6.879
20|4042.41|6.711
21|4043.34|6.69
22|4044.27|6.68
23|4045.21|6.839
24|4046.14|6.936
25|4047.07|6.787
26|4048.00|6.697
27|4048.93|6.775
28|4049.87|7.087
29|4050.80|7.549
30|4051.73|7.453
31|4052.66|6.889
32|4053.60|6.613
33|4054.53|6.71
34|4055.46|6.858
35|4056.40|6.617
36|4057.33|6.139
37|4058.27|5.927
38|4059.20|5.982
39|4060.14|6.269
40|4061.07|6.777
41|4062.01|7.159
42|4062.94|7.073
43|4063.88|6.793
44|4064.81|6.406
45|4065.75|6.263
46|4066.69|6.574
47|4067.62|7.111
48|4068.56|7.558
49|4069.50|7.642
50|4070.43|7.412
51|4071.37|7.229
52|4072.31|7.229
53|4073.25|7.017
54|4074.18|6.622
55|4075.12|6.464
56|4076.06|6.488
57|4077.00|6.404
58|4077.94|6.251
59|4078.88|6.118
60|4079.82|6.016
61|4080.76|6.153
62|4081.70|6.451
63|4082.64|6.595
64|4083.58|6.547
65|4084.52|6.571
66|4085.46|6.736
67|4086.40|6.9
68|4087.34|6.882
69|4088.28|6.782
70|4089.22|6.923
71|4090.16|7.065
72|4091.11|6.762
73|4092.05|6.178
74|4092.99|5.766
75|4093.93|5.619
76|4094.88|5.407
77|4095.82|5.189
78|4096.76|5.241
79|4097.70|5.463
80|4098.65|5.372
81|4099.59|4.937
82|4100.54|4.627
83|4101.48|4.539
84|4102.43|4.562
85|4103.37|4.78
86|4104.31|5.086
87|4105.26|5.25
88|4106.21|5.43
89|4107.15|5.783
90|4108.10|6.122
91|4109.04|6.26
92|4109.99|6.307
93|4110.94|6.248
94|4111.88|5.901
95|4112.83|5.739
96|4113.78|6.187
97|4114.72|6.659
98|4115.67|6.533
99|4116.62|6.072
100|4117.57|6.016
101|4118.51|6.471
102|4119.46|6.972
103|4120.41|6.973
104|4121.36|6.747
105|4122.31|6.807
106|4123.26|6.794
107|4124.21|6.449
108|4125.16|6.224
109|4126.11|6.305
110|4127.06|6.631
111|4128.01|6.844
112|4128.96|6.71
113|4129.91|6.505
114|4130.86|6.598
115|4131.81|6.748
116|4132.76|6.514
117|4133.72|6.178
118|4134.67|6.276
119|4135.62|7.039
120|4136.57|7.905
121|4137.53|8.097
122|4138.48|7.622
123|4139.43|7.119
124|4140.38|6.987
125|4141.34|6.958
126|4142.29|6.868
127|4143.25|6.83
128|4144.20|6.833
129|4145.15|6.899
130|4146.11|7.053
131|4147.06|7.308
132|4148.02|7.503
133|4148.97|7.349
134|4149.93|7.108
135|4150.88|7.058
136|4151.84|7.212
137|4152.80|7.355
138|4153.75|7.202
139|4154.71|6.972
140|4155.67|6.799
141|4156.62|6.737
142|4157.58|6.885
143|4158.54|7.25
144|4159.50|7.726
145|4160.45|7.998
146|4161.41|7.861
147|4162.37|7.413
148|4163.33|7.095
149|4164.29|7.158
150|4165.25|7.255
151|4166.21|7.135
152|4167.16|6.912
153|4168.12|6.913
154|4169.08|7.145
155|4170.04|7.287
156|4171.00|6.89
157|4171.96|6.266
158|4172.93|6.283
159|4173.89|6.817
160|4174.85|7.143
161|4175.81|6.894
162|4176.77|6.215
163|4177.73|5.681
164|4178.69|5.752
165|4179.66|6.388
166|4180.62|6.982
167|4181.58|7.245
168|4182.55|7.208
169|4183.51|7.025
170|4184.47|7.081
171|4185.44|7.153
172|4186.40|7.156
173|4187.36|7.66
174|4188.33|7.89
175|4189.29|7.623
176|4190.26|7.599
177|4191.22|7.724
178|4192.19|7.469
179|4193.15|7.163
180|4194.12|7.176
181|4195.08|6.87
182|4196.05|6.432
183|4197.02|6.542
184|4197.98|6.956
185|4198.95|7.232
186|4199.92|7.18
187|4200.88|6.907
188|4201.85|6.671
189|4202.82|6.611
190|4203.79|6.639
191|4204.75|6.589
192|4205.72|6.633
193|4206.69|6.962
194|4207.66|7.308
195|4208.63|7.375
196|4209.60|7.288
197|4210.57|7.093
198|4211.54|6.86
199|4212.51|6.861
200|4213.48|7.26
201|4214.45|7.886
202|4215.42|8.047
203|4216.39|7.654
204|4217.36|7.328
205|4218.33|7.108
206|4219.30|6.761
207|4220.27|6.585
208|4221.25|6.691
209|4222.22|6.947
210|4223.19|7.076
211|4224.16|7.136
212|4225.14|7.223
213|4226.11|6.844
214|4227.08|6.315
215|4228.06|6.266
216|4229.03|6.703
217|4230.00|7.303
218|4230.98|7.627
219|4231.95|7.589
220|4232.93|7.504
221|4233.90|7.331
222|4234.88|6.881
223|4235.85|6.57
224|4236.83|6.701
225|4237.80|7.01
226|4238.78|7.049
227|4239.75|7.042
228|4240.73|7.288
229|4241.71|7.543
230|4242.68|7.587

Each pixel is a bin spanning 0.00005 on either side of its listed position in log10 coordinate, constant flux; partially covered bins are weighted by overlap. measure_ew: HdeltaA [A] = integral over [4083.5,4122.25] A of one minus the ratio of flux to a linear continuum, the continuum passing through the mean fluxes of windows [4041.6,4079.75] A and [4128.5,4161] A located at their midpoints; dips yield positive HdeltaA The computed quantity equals 5.2 A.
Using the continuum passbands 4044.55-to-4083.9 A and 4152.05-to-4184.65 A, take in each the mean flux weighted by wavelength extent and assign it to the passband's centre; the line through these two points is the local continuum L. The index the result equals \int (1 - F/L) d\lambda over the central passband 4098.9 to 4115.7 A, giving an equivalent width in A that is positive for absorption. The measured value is 3.07 A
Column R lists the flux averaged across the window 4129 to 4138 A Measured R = 6.86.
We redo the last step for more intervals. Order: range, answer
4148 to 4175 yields 7.12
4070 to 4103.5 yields 6.16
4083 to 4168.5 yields 6.55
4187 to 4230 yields 7.07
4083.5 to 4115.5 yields 5.88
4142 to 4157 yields 7.07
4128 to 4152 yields 7.01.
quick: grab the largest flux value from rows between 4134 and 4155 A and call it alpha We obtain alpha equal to 8.097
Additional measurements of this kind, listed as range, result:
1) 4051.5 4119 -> 7.642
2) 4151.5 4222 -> 8.047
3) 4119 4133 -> 6.973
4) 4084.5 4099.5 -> 7.065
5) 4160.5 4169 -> 7.861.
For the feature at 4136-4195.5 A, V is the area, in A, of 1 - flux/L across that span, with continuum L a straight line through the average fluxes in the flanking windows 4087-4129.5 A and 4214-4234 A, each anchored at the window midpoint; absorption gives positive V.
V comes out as -4.9 A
